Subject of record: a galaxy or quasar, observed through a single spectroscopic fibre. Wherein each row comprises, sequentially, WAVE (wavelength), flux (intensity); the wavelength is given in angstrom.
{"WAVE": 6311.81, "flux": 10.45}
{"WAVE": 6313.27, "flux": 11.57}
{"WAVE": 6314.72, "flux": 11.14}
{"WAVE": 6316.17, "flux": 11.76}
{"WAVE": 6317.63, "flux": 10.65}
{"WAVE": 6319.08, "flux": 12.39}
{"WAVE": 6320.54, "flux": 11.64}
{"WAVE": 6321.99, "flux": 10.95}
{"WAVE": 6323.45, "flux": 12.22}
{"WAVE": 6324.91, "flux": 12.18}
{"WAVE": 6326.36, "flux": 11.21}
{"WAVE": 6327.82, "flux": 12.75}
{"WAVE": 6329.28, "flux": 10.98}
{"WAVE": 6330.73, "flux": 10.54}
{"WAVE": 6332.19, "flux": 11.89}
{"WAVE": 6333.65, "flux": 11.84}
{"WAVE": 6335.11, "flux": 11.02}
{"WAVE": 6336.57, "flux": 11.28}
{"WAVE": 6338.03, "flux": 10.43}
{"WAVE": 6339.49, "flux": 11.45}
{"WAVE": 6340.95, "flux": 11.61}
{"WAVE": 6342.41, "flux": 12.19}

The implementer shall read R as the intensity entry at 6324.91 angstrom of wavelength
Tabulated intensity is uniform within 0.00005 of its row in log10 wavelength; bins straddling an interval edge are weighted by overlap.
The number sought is 12.18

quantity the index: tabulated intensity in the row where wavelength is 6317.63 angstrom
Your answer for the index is 10.65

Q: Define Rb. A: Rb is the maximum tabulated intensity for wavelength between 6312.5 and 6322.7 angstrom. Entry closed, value 12.39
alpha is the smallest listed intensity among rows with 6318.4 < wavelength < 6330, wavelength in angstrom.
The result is 10.95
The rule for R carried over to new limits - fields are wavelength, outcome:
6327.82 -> 12.75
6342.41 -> 12.19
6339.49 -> 11.45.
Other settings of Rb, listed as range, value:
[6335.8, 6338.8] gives 11.28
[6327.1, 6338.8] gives 12.75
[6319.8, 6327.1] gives 12.22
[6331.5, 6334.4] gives 11.89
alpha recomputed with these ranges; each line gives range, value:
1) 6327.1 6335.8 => 10.54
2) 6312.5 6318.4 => 10.65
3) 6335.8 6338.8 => 10.43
